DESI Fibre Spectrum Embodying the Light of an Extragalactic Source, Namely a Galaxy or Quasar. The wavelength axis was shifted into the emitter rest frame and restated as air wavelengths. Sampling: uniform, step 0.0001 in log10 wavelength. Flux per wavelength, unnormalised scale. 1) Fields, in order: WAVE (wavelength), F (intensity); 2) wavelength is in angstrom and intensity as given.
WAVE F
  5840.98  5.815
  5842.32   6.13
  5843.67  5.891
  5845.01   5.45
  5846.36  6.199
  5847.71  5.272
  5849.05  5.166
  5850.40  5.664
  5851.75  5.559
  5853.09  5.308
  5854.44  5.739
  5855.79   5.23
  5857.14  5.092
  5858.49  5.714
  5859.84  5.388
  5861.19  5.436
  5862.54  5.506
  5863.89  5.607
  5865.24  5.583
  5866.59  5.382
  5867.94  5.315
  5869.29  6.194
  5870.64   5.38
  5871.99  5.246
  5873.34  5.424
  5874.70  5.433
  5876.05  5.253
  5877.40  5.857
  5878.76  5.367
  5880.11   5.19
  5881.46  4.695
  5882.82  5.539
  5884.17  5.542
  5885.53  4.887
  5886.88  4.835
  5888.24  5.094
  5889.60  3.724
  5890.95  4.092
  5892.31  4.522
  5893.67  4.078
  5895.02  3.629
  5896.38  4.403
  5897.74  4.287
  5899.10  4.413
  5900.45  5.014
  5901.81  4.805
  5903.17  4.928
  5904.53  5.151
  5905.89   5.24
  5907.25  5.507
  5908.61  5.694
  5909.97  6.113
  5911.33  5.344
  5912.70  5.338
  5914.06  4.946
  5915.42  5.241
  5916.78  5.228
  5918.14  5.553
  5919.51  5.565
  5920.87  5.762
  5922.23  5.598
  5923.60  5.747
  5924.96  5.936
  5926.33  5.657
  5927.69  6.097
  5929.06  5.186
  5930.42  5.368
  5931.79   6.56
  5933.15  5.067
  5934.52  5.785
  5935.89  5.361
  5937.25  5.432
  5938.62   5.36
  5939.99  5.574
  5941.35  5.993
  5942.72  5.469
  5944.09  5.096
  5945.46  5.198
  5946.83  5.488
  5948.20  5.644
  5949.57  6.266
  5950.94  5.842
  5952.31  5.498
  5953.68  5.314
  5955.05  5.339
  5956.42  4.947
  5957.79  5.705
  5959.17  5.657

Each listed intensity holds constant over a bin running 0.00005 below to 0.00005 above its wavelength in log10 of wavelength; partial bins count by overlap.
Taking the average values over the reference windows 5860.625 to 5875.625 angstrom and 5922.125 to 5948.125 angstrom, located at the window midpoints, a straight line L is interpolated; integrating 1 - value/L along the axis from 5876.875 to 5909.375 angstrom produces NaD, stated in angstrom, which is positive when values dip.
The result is 4.0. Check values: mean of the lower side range 5.5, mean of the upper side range 5.58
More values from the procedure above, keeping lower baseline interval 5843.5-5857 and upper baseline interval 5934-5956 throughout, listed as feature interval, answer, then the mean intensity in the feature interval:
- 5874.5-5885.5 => 0.4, 5.33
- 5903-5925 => 0.3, 5.46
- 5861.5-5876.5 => 0.1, 5.49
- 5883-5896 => 2.3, 4.53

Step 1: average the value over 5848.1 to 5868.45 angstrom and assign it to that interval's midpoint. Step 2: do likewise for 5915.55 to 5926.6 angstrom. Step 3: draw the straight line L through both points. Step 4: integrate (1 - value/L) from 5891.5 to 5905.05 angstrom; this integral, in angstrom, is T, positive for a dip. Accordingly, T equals 2.5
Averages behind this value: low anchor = 5.45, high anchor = 5.61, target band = 4.51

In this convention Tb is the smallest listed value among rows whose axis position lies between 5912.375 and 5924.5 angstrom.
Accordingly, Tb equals 4.946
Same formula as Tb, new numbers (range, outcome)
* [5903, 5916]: 4.928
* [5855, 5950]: 3.629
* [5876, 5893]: 3.724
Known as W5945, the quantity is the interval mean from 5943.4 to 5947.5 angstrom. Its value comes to 5.26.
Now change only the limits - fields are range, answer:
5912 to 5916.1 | 5.17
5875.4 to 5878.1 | 5.55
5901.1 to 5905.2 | 4.96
